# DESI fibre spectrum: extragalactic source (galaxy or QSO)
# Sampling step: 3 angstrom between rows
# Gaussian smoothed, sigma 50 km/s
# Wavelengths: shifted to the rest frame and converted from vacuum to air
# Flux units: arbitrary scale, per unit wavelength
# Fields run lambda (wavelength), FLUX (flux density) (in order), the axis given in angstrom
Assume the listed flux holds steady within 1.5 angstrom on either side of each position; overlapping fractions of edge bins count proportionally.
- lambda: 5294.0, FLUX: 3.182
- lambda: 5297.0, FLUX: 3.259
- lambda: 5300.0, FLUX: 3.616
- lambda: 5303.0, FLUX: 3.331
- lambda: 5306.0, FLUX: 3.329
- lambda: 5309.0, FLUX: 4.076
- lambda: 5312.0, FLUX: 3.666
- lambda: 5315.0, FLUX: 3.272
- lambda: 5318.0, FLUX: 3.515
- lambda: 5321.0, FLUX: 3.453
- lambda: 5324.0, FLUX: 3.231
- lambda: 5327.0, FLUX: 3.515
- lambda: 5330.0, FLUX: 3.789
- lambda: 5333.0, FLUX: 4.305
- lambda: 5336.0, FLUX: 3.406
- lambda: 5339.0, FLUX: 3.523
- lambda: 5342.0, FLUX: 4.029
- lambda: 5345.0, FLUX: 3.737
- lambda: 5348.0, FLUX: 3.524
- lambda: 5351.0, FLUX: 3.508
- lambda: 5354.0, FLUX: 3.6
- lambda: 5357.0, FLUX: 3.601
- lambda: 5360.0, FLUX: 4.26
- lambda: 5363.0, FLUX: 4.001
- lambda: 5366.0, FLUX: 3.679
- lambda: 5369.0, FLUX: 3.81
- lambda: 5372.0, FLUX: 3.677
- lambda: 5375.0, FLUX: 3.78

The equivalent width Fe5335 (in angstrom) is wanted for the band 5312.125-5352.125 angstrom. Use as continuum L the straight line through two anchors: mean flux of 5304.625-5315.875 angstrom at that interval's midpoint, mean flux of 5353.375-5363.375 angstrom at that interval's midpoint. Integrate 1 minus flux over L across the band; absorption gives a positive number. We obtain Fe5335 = 1.3 angstrom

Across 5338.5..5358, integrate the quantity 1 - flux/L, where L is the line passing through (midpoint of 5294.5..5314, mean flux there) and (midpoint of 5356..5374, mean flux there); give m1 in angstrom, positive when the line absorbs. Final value 0.5 angstrom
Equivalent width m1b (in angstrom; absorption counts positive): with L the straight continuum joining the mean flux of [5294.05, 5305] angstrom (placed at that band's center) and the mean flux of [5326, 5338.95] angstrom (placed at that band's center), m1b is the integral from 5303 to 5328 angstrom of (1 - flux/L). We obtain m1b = 0.34 angstrom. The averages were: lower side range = 3.37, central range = 3.5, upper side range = 3.74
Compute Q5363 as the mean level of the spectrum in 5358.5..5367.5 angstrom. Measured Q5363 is 3.98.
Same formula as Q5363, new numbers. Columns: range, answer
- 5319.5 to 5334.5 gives 3.66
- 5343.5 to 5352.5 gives 3.59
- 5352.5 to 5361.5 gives 3.82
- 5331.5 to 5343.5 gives 3.82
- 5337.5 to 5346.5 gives 3.76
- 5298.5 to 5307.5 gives 3.43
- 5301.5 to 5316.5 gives 3.53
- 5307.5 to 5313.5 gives 3.87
